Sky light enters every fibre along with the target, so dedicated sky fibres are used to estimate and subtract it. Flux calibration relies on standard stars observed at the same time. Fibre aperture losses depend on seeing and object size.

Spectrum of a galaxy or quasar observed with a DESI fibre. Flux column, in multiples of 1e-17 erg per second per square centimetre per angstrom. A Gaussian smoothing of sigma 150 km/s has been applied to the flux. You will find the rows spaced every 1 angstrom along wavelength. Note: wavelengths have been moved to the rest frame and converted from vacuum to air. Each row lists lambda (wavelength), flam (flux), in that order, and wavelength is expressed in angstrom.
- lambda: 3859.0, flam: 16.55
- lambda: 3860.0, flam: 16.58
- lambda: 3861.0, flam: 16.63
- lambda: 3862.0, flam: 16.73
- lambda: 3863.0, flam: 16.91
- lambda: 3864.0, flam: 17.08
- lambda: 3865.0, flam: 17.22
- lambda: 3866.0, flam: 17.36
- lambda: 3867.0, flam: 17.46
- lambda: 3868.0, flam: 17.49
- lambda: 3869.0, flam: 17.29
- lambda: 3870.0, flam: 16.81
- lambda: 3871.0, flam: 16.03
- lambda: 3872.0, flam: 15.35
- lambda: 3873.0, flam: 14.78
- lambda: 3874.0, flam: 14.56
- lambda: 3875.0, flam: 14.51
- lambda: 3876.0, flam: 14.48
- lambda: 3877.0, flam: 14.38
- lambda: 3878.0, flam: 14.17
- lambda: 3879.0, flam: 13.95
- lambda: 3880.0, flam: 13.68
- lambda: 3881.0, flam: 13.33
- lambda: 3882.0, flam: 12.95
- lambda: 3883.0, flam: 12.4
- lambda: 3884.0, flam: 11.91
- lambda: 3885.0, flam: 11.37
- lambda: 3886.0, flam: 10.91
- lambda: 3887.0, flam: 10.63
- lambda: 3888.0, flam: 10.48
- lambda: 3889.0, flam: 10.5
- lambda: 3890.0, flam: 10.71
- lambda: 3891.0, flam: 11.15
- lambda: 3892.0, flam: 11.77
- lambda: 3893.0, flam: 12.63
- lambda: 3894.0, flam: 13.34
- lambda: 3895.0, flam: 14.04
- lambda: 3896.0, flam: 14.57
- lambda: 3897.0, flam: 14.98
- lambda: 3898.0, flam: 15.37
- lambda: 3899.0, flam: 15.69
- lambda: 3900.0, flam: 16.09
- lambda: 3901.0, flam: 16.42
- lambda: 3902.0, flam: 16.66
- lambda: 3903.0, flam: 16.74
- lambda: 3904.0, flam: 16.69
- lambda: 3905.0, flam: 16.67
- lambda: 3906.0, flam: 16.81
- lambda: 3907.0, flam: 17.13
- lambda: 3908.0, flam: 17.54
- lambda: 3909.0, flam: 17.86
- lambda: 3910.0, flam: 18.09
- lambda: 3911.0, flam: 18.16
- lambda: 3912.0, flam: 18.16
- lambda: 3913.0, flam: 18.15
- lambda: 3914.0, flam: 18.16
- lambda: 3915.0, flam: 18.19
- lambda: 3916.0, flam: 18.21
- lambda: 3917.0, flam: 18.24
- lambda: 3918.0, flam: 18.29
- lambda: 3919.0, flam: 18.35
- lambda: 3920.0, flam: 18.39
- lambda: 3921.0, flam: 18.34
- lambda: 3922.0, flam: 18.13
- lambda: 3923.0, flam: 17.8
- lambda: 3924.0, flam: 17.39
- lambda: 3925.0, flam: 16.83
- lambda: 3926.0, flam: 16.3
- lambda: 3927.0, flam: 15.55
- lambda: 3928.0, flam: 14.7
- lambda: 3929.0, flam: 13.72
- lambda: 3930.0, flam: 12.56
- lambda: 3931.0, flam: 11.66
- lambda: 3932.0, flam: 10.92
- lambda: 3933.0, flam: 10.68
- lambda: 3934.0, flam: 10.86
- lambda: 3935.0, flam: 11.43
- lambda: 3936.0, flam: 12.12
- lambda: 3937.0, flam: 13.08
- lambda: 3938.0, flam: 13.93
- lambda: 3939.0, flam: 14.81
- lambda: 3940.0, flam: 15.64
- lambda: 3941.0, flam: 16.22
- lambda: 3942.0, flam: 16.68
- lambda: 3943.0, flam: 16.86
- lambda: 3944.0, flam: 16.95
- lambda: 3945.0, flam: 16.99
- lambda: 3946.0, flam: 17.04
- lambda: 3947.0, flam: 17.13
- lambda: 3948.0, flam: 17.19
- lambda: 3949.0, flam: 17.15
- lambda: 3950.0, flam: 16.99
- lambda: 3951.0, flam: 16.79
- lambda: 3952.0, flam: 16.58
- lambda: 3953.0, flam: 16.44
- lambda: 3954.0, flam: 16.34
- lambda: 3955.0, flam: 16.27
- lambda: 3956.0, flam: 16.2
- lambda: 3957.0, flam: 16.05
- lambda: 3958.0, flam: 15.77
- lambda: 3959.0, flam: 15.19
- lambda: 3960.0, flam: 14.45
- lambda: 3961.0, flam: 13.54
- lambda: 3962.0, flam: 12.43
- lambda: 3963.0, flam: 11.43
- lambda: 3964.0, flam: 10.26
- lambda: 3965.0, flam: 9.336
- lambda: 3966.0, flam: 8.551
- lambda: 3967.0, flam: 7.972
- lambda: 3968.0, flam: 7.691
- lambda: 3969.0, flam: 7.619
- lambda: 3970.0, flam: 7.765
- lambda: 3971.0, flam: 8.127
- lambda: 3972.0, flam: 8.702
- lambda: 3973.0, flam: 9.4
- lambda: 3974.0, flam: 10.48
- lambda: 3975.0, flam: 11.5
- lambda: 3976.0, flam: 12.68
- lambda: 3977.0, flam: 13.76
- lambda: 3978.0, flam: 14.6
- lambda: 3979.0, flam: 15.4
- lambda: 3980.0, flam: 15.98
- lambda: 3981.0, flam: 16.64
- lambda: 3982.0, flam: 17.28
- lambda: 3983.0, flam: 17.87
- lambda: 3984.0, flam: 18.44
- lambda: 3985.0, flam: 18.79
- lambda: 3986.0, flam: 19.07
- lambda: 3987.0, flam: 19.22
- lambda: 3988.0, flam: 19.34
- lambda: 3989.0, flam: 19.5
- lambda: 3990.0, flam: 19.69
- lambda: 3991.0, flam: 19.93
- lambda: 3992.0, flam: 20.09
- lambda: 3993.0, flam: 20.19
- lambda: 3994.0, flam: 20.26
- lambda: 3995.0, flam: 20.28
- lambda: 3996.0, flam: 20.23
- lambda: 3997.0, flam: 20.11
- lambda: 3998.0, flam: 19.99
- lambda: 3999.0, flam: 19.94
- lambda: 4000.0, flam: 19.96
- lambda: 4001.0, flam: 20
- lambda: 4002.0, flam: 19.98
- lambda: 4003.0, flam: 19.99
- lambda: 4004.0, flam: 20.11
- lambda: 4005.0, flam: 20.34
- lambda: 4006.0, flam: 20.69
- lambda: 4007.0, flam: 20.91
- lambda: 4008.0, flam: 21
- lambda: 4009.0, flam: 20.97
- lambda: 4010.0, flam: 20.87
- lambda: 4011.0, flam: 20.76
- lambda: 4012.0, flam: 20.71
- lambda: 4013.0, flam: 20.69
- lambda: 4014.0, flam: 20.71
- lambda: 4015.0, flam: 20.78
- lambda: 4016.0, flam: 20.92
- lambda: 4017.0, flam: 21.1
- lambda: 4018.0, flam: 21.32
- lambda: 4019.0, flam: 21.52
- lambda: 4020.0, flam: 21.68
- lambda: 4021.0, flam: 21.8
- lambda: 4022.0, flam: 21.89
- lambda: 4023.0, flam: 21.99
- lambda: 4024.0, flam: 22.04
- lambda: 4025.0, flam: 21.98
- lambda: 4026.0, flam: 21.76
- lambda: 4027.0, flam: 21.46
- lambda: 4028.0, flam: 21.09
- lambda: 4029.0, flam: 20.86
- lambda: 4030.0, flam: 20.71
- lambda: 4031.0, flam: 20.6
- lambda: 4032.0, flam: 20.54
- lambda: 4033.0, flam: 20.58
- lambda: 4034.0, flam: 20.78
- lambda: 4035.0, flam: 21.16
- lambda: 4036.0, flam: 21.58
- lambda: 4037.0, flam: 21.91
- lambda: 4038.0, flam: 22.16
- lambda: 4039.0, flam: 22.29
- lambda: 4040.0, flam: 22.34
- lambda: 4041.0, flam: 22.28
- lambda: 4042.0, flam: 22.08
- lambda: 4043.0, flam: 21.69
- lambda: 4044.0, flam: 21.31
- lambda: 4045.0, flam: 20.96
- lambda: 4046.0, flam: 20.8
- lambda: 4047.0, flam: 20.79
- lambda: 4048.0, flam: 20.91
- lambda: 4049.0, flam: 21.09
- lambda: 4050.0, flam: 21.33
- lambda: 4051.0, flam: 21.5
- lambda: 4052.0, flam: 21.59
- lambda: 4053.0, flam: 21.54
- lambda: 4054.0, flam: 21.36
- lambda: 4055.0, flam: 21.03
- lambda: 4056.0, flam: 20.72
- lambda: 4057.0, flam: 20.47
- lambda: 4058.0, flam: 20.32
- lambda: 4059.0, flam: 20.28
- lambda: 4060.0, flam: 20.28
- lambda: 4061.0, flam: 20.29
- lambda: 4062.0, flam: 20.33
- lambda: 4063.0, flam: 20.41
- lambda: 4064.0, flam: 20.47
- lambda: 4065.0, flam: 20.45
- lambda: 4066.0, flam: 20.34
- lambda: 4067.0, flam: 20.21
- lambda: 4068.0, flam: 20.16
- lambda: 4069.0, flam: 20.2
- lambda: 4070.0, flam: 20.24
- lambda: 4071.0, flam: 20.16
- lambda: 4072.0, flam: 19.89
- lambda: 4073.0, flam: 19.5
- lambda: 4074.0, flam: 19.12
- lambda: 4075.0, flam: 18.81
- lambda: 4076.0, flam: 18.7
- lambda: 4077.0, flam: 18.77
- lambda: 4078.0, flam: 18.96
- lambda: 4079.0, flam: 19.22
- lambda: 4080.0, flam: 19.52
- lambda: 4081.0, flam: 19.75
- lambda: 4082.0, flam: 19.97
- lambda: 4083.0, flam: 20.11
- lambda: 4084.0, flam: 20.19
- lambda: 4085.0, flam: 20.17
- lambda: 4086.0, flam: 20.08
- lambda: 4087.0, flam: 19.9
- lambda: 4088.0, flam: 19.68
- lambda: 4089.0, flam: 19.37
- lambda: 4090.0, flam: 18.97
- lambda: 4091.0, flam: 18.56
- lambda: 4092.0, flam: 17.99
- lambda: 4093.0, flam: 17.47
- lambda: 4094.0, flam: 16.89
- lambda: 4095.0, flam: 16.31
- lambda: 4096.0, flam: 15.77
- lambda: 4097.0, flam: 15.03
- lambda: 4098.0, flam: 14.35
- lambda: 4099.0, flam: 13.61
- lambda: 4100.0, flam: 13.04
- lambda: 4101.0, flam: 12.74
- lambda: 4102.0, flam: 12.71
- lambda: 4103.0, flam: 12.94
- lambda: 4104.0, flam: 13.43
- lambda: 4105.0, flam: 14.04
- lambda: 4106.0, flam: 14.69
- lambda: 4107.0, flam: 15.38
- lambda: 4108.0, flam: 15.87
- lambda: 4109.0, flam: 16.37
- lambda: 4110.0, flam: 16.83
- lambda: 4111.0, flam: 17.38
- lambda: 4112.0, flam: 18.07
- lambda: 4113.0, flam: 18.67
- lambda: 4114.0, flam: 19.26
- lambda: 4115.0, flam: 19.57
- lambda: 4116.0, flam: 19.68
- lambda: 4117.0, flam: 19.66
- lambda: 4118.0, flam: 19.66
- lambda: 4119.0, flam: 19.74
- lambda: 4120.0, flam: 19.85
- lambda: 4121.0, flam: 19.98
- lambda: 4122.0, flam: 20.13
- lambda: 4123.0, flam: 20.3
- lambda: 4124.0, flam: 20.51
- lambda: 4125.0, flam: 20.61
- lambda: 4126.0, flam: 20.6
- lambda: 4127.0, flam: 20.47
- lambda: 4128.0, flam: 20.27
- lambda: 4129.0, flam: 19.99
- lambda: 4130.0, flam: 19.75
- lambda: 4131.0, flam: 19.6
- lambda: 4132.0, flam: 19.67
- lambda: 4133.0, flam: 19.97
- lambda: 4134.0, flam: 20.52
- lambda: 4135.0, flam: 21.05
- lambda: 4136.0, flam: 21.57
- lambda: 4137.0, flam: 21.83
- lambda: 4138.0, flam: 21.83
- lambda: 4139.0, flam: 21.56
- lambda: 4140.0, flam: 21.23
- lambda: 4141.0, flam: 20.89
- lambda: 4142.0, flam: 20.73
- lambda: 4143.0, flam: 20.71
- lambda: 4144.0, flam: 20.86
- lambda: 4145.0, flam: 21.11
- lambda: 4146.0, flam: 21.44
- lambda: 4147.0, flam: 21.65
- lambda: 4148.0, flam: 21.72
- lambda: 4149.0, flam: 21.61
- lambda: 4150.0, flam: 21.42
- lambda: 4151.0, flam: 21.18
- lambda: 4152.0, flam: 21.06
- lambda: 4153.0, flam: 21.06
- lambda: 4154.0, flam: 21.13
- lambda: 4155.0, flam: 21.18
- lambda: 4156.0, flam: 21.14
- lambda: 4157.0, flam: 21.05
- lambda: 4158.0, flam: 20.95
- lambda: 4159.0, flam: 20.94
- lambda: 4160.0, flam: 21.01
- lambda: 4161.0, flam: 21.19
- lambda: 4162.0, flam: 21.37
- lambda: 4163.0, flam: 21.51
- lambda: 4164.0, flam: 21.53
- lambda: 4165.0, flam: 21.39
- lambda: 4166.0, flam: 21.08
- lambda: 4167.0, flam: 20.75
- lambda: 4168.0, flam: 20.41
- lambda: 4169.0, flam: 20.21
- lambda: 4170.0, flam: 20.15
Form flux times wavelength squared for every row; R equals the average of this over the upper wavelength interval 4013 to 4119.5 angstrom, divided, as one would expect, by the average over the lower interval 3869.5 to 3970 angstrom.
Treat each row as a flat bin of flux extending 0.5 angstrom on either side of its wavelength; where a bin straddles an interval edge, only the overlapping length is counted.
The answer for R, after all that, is 1.43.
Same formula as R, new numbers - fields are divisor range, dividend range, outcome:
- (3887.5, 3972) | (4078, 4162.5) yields 1.43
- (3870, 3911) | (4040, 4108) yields 1.45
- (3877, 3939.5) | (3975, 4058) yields 1.44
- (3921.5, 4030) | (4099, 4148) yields 1.21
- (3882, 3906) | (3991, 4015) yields 1.58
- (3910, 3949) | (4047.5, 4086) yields 1.36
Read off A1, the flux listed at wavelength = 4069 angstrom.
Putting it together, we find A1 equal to 20.2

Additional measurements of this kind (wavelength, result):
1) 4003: 19.99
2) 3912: 18.16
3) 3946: 17.04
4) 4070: 20.24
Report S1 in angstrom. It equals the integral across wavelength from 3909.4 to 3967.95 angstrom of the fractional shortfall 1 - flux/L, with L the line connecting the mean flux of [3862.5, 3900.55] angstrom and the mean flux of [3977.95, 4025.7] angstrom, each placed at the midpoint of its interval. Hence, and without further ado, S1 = 5.3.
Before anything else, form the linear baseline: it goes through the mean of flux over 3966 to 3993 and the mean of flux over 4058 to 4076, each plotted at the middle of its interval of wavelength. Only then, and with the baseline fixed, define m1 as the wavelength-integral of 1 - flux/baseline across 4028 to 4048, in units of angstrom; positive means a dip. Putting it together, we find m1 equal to -3.4 angstrom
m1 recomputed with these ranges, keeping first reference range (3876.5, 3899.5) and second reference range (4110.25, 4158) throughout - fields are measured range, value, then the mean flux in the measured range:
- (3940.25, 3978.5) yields 3.57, 13.6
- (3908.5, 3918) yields -3.17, 18.1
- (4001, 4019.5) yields -4.56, 20.7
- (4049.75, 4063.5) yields -2.09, 20.8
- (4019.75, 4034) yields -3.49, 21.3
